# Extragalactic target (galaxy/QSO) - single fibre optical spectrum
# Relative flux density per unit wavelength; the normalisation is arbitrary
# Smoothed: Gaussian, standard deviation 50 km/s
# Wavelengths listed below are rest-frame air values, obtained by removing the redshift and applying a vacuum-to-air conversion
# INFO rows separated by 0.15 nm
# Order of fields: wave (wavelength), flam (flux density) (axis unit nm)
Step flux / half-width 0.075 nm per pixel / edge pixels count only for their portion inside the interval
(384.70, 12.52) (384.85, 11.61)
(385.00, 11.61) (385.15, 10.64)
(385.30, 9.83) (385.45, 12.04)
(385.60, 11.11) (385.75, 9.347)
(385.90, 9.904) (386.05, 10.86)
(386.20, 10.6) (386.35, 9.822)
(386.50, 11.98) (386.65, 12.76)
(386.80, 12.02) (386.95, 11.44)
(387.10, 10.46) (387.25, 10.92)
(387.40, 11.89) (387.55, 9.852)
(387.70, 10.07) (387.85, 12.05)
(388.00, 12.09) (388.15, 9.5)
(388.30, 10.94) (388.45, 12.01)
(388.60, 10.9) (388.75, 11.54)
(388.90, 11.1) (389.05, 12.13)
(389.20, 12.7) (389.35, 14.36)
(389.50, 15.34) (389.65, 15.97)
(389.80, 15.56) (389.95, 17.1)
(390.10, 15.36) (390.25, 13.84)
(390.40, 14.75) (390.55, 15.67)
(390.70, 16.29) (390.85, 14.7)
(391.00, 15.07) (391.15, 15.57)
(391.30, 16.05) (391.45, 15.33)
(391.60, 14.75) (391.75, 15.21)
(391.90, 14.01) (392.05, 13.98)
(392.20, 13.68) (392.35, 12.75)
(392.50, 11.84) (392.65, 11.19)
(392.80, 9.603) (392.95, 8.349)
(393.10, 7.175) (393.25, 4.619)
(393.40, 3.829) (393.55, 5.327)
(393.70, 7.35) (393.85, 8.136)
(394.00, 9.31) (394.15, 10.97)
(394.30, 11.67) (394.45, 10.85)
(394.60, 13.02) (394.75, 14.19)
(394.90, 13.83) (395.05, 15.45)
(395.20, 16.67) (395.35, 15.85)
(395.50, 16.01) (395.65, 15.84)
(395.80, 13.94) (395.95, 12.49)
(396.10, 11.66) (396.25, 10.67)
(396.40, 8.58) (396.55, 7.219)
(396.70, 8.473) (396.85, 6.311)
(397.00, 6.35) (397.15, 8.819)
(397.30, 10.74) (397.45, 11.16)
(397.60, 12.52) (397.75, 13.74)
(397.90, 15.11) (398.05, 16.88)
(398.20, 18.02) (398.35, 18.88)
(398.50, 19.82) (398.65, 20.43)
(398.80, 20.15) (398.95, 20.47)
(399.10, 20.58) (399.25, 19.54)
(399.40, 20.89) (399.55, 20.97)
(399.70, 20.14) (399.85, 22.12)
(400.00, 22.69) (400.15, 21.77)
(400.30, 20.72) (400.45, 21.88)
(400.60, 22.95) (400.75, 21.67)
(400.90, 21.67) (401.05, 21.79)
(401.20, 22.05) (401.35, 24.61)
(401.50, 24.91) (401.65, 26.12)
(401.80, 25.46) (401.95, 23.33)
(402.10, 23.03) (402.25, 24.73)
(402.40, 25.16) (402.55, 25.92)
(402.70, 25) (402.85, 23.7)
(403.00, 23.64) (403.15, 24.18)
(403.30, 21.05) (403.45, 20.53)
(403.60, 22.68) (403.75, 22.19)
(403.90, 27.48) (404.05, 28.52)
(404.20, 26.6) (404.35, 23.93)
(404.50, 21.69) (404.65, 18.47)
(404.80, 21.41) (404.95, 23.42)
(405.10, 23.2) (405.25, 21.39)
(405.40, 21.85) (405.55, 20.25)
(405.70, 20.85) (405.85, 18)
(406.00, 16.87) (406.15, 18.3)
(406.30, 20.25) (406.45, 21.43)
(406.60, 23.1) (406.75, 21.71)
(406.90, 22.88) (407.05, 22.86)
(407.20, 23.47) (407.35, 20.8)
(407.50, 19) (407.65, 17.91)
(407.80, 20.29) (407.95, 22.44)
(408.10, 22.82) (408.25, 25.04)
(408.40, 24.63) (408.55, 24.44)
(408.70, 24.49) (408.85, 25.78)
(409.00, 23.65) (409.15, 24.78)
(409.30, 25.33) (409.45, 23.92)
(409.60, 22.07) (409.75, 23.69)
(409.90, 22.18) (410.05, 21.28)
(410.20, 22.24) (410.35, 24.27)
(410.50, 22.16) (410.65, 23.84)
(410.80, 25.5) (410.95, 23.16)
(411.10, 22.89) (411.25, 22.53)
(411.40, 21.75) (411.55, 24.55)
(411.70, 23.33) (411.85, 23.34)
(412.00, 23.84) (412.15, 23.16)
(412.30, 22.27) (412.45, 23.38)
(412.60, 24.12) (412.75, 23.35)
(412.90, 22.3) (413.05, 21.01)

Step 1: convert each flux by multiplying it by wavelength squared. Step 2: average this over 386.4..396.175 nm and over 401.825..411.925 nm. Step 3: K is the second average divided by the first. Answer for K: 2.0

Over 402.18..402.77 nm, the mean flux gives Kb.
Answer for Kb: 25.2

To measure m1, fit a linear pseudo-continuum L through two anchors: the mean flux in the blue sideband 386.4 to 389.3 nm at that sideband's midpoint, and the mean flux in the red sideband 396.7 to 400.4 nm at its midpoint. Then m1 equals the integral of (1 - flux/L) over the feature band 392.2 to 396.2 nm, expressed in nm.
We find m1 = 0.94 nm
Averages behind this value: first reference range 11.4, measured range 11.3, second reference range 16.9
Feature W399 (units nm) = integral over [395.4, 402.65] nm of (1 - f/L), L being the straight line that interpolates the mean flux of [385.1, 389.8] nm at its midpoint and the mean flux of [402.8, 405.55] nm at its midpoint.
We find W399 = 0.61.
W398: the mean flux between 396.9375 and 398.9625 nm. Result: 15.1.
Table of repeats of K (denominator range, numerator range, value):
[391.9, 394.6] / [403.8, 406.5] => 2.40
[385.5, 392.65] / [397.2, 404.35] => 1.77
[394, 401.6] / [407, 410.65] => 1.48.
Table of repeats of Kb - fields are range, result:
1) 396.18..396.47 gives 9.63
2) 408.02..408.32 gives 23.9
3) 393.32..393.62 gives 4.57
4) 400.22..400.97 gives 21.8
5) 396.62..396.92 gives 7.41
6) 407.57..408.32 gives 21.7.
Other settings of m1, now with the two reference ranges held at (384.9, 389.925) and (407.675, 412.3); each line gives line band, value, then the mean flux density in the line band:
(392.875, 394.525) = 0.77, 7.96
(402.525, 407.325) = -0.39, 22.3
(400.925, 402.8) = -0.50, 24.3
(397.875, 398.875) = -0.07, 18.6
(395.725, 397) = 0.51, 9.71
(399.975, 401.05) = -0.20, 21.9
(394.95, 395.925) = 0.02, 15.4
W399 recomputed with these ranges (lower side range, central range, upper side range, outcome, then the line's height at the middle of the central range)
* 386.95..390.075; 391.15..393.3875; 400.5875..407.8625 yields 0.416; 14.8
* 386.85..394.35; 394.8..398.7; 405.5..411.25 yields 0.597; 15.6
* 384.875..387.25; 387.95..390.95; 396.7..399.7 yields -0.307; 12.3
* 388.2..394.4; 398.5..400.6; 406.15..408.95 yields -0.433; 17.4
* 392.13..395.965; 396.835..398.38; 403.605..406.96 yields 0.224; 14.7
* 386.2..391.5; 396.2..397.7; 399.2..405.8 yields 0.775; 18.9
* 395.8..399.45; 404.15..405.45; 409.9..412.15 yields -0.236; 18.9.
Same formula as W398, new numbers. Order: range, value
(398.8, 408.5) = 22.3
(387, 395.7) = 12.5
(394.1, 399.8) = 14.5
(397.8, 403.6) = 21.9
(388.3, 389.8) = 12.9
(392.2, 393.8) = 8.46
